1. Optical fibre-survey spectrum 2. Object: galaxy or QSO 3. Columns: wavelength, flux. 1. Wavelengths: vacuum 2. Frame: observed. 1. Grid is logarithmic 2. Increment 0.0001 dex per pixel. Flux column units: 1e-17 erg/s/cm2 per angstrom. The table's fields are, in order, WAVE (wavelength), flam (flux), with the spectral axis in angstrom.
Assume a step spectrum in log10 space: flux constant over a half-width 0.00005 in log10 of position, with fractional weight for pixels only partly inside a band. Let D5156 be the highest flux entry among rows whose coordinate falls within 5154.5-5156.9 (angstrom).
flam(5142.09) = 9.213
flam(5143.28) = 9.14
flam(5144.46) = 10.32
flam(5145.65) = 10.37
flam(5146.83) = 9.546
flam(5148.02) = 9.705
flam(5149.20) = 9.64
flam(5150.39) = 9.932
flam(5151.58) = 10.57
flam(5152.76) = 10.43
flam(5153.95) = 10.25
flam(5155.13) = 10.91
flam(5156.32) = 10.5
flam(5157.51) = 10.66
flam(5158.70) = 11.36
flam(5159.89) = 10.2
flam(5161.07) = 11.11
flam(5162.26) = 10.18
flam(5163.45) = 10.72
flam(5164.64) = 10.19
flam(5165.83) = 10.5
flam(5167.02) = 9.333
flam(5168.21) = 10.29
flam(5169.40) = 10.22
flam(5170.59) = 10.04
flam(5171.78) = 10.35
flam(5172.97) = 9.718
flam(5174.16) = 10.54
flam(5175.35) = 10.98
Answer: 10.91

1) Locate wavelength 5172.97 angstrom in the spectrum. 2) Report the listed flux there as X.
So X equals 9.718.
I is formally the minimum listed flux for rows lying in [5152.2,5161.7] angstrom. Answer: 10.2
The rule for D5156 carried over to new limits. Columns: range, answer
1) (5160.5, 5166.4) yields 11.11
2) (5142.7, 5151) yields 10.37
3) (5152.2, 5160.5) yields 11.36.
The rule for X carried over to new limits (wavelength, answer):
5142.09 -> 9.213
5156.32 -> 10.5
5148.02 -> 9.705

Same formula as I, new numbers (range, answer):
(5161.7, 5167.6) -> 9.333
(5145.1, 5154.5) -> 9.546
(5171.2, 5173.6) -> 9.718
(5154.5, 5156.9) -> 10.5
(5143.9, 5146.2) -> 10.32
